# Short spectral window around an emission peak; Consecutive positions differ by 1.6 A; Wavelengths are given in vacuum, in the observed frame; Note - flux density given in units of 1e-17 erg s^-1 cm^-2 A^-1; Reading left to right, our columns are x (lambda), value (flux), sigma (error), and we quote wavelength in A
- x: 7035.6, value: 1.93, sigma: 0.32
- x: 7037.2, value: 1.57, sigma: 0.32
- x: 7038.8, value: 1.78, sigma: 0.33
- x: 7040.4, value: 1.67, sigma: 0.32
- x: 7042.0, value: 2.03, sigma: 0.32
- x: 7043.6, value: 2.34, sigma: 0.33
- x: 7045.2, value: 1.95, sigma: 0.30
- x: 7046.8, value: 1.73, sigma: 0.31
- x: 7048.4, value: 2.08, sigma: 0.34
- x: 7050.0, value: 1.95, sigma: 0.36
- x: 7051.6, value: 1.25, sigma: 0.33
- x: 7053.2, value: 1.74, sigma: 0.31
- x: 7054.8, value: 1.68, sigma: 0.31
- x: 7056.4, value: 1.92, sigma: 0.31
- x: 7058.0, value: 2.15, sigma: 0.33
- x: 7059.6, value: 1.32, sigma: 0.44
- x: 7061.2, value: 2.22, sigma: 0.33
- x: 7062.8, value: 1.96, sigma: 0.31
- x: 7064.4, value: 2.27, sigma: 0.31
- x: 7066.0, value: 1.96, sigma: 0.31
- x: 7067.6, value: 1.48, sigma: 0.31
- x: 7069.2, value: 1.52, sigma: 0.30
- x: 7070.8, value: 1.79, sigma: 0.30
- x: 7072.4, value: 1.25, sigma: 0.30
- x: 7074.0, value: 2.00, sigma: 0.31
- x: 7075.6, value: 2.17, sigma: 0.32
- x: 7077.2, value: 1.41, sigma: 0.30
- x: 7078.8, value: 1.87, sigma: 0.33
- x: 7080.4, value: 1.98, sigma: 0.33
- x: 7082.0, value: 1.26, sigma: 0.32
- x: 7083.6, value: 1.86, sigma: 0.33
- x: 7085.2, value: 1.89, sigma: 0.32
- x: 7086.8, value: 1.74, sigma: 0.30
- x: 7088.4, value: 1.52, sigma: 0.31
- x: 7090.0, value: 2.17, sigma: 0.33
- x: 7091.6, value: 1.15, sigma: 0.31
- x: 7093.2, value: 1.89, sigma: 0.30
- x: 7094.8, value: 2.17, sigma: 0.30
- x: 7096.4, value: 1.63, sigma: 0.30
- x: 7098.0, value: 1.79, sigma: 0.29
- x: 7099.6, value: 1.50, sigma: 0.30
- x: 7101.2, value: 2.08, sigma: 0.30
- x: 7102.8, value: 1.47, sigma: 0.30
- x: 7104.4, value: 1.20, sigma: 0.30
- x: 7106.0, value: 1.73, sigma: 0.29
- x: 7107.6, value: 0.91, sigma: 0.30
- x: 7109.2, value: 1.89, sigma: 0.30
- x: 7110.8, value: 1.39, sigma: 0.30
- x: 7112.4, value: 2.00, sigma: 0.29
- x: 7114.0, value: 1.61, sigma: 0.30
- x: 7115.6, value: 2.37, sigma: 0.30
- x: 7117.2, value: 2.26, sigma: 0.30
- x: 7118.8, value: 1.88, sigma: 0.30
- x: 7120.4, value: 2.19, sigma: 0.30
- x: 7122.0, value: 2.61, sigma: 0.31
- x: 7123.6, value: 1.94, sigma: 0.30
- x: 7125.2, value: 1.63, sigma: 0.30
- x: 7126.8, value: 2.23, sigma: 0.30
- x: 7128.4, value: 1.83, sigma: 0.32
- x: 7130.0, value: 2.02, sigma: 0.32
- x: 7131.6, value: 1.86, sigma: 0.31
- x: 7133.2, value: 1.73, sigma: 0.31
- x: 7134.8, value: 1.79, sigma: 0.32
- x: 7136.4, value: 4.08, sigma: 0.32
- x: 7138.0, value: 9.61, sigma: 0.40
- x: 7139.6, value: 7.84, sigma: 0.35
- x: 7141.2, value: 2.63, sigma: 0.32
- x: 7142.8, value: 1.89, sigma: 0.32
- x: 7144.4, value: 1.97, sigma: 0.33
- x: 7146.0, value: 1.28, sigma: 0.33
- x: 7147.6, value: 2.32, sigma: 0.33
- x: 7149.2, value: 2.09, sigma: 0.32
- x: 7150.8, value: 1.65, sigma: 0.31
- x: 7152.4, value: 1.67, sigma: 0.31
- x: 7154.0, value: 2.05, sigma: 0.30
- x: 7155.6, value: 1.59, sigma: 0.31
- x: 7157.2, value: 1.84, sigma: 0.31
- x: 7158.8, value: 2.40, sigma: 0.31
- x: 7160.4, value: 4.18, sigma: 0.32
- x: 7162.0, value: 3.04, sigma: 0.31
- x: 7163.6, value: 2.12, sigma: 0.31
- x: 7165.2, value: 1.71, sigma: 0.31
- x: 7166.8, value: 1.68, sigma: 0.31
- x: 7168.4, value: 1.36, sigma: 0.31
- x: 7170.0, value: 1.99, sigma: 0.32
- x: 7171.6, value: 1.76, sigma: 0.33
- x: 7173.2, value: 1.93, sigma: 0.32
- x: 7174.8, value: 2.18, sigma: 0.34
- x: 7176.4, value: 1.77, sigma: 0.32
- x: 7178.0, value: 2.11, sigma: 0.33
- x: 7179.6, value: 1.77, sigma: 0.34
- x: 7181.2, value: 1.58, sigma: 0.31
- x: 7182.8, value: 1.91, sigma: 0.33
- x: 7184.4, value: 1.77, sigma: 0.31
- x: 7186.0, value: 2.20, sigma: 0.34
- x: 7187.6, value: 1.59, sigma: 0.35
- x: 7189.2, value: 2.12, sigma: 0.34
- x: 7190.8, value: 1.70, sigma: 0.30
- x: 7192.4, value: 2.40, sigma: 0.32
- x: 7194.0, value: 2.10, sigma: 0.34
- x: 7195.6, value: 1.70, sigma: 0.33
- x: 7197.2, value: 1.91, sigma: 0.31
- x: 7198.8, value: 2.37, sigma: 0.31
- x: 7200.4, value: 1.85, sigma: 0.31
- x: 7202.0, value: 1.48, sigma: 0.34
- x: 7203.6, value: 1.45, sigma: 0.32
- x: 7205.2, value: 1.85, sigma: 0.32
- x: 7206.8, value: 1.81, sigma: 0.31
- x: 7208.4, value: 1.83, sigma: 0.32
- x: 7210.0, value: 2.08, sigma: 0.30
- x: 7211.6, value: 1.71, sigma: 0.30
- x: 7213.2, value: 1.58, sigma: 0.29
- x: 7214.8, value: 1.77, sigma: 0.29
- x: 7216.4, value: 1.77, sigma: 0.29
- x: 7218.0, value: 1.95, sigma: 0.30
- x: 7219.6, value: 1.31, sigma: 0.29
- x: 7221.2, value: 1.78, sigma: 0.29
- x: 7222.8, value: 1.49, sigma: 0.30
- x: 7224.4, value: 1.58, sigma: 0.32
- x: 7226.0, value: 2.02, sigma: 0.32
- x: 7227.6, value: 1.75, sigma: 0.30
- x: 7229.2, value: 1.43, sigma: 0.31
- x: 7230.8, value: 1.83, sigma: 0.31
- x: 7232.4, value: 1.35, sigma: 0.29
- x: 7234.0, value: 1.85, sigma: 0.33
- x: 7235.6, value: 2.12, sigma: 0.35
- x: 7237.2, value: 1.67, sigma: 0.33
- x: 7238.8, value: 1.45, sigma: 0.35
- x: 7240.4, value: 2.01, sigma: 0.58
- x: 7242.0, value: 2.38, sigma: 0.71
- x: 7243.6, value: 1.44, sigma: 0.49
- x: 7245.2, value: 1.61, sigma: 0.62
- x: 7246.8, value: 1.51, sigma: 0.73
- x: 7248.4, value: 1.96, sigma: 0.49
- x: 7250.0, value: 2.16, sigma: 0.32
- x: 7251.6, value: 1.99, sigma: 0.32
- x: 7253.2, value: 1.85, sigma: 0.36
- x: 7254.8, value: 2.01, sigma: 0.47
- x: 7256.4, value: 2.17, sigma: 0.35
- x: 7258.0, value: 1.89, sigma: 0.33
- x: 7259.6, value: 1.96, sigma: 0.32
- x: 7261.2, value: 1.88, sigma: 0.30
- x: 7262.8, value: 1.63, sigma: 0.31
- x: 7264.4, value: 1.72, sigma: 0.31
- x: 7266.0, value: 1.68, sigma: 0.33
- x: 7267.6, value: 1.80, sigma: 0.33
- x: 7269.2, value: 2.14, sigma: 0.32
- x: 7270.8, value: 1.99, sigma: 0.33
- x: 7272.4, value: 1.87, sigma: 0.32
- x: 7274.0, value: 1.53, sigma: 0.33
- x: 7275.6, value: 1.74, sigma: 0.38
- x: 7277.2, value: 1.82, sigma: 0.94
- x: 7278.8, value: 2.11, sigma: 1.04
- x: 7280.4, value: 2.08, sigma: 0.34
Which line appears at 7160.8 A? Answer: [N II] 6583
